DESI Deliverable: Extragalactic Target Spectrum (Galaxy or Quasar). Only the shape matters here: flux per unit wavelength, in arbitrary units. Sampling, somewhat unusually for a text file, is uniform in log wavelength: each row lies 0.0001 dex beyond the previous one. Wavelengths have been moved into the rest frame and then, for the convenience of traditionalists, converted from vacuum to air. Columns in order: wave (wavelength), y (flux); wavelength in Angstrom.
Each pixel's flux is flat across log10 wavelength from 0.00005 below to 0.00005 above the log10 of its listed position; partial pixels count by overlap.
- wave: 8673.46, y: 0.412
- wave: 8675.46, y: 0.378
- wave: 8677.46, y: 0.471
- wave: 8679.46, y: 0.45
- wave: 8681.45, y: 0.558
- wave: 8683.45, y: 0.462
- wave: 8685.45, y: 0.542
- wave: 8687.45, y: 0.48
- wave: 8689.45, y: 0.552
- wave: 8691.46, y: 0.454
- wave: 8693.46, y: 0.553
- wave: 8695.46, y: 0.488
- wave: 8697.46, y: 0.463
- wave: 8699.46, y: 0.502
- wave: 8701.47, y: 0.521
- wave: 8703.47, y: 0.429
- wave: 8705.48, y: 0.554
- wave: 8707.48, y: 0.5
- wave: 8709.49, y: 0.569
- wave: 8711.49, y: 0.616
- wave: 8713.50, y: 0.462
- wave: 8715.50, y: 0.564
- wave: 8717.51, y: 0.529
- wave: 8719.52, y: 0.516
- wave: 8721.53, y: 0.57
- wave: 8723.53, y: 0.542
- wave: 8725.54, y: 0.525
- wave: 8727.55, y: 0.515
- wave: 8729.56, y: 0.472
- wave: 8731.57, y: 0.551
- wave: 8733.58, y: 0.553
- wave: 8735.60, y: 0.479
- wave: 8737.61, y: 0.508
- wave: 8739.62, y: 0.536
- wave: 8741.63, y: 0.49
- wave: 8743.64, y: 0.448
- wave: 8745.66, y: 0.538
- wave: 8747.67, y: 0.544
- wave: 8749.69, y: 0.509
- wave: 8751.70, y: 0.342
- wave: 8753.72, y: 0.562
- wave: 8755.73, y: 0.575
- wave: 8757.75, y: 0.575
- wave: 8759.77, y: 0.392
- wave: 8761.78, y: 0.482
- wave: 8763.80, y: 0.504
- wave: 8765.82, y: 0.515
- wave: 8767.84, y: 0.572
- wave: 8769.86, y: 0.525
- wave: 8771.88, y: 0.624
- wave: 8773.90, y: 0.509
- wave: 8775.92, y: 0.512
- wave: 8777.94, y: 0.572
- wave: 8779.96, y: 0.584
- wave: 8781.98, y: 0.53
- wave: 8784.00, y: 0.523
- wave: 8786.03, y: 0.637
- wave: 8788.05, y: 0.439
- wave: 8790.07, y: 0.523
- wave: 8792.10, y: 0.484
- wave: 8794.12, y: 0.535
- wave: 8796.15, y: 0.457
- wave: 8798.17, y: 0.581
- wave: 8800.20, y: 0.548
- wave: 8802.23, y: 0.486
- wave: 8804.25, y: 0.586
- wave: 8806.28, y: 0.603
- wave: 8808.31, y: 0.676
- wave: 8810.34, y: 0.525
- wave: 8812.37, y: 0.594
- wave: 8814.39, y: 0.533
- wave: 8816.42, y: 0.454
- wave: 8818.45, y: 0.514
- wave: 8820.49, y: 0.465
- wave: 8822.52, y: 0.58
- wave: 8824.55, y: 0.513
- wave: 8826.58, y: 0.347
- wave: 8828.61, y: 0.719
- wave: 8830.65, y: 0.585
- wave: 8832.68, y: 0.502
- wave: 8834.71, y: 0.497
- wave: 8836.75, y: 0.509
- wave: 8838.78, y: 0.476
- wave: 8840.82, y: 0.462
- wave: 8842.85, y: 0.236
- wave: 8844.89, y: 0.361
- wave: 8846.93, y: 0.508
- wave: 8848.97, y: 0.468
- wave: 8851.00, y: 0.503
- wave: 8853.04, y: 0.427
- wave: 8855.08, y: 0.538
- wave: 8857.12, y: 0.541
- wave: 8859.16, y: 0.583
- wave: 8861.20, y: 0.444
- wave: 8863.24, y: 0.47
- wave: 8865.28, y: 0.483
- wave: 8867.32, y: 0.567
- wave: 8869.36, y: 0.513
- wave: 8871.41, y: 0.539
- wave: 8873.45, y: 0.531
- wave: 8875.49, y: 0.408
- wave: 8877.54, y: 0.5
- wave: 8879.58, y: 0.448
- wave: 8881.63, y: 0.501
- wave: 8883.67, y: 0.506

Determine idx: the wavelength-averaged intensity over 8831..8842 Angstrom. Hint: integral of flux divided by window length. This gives 0.492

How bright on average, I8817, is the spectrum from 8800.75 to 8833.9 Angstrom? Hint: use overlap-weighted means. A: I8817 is 0.542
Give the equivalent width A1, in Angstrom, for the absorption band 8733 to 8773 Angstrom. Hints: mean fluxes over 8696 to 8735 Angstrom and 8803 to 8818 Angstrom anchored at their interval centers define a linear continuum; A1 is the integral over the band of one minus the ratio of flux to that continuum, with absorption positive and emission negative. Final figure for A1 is 1.9 Angstrom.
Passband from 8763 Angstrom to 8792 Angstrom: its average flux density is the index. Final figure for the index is 0.539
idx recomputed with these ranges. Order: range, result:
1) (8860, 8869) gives 0.495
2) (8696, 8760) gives 0.515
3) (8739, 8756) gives 0.501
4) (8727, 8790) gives 0.52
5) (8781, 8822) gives 0.535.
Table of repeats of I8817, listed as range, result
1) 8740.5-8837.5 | 0.528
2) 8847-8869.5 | 0.503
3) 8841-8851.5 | 0.415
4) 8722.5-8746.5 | 0.513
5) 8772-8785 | 0.545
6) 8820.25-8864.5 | 0.488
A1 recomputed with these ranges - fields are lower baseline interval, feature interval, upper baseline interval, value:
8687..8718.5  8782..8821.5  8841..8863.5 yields -4.5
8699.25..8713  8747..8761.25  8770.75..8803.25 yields 0.9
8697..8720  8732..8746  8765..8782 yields 0.7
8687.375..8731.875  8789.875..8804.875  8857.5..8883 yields -0.4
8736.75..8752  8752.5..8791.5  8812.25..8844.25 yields -2.9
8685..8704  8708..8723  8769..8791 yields -1.0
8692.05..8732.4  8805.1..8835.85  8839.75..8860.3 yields -4.2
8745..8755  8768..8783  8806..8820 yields -0.9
